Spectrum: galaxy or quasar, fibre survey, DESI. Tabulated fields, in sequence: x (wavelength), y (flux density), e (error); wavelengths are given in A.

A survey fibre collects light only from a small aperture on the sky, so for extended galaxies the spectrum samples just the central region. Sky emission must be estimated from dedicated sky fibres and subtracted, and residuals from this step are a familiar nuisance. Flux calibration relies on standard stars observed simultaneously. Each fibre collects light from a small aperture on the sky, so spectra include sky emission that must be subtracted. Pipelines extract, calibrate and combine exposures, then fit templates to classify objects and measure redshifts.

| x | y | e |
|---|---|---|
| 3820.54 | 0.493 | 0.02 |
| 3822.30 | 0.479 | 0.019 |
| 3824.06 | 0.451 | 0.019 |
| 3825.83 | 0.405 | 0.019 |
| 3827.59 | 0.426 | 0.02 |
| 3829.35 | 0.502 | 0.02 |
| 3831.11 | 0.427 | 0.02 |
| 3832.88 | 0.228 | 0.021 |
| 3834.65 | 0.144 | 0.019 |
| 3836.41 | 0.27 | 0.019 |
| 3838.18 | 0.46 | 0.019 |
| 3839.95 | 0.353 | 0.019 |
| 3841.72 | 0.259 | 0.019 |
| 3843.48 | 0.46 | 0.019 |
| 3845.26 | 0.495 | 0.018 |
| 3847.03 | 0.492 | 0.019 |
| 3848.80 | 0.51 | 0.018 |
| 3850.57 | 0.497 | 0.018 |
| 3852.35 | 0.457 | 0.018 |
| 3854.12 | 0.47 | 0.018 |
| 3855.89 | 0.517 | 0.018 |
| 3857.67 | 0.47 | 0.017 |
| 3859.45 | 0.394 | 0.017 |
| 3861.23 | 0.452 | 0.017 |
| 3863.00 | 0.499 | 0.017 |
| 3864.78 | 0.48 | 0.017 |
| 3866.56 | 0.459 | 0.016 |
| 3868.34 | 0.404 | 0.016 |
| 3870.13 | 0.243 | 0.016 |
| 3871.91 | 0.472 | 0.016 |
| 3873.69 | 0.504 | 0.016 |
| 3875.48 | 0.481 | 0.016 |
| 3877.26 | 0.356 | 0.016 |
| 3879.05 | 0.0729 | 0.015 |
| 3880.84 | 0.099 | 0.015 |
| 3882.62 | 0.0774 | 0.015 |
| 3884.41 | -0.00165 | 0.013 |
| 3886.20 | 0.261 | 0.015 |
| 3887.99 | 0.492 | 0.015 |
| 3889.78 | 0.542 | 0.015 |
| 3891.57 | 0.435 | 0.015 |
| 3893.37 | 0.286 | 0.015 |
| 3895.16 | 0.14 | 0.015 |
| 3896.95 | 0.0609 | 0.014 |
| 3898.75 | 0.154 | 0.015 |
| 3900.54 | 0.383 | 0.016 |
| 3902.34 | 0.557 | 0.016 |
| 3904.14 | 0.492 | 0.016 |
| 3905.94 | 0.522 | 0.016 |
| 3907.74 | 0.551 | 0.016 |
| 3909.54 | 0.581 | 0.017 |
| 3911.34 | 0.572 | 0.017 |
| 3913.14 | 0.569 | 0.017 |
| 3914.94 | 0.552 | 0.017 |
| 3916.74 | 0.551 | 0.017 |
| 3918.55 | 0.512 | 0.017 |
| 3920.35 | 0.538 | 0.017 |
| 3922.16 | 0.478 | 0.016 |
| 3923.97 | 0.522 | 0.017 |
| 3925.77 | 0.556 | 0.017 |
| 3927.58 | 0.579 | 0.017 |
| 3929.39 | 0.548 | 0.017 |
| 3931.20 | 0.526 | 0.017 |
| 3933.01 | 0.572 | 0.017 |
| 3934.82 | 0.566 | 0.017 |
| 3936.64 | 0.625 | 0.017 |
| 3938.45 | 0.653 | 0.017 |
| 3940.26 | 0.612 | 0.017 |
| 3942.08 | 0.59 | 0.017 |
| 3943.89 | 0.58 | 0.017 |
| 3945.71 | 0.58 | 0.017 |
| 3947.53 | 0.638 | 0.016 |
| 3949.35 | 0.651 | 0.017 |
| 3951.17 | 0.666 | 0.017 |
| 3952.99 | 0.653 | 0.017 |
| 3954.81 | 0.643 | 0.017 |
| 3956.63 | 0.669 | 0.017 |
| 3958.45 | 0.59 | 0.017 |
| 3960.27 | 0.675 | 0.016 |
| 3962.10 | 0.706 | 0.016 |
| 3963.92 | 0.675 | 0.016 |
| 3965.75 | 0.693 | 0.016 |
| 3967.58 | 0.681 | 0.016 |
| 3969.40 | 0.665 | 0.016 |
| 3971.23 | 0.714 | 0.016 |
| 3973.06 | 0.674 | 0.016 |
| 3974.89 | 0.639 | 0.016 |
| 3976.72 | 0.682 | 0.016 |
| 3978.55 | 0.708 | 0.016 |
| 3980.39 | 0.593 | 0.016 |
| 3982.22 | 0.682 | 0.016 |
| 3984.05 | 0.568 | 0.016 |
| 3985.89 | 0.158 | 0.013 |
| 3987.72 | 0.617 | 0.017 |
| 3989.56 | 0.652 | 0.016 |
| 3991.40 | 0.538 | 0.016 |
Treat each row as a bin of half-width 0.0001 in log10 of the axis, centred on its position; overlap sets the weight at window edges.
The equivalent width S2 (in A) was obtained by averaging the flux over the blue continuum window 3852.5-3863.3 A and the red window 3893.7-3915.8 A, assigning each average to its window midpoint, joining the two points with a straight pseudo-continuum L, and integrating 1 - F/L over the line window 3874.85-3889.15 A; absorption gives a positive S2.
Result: 6.9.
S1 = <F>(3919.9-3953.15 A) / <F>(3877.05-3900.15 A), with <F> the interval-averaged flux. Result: 2.56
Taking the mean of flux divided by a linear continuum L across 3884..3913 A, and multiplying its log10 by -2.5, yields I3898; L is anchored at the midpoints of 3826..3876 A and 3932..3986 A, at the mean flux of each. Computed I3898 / 0.31 mag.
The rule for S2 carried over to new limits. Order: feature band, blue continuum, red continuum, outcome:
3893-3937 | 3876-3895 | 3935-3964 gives -4.20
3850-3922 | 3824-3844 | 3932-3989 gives 9.68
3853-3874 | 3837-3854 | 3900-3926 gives 0.84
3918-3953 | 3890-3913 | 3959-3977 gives -2.35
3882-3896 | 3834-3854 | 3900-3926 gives 5.87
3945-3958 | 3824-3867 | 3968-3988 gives -1.56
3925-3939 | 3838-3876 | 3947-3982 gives 0.52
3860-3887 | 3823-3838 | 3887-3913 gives 4.71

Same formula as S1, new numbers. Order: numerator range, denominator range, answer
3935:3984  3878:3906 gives 2.32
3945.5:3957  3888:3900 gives 2.23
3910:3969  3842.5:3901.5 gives 1.64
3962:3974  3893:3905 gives 2.32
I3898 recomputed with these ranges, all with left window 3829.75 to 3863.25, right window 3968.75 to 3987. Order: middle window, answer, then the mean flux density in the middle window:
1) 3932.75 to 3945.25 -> -0.10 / 0.6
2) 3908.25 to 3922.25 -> -0.07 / 0.548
